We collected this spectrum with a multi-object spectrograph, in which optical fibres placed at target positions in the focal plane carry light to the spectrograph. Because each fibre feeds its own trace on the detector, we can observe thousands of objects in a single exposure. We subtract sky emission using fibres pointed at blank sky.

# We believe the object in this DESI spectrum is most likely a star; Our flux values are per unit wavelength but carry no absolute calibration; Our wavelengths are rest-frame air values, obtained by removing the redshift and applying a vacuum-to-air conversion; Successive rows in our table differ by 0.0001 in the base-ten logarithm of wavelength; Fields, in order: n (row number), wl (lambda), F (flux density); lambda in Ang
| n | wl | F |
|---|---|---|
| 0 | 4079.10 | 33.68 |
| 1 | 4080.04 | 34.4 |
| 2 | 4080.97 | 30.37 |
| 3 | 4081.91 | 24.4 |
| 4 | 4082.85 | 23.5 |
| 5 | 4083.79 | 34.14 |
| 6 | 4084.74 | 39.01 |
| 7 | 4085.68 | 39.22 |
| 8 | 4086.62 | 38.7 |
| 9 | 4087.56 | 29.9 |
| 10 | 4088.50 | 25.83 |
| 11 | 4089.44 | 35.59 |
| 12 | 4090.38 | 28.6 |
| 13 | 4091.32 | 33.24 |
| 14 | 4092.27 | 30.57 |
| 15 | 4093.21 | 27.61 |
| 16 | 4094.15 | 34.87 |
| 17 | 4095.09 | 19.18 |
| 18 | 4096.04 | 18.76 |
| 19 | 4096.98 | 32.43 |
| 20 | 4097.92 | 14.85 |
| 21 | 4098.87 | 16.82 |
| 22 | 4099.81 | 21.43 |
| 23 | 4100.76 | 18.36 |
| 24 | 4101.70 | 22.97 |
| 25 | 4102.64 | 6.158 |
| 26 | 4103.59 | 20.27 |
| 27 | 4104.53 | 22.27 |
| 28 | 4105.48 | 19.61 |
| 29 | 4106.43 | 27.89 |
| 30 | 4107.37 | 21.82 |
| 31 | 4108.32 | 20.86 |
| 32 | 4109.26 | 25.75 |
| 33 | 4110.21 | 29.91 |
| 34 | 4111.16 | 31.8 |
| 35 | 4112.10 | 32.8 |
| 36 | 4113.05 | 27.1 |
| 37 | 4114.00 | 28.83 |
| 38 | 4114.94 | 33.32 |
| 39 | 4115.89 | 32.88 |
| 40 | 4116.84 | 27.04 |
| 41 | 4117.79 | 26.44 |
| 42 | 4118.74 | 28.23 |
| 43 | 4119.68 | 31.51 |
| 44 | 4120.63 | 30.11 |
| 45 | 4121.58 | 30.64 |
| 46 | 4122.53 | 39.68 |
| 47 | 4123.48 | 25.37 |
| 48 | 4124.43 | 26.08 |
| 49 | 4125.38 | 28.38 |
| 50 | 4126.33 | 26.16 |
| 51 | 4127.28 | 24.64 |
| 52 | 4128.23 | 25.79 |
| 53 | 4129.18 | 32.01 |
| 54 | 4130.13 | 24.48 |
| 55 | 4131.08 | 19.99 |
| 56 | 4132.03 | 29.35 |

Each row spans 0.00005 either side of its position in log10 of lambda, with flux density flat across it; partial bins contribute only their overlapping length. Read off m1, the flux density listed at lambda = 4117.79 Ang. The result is 26.44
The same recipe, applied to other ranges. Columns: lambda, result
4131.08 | 19.99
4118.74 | 28.23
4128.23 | 25.79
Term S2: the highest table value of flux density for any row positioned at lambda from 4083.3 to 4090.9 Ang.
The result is 39.22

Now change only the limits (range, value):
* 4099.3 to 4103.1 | 22.97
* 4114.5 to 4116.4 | 33.32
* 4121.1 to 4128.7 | 39.68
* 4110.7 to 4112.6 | 32.8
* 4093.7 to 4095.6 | 34.87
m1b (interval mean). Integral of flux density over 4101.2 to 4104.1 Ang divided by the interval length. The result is 16.6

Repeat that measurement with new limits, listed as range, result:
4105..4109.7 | 23.2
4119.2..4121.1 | 30.9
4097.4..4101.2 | 18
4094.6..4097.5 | 23.4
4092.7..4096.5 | 25.2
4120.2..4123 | 33.5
